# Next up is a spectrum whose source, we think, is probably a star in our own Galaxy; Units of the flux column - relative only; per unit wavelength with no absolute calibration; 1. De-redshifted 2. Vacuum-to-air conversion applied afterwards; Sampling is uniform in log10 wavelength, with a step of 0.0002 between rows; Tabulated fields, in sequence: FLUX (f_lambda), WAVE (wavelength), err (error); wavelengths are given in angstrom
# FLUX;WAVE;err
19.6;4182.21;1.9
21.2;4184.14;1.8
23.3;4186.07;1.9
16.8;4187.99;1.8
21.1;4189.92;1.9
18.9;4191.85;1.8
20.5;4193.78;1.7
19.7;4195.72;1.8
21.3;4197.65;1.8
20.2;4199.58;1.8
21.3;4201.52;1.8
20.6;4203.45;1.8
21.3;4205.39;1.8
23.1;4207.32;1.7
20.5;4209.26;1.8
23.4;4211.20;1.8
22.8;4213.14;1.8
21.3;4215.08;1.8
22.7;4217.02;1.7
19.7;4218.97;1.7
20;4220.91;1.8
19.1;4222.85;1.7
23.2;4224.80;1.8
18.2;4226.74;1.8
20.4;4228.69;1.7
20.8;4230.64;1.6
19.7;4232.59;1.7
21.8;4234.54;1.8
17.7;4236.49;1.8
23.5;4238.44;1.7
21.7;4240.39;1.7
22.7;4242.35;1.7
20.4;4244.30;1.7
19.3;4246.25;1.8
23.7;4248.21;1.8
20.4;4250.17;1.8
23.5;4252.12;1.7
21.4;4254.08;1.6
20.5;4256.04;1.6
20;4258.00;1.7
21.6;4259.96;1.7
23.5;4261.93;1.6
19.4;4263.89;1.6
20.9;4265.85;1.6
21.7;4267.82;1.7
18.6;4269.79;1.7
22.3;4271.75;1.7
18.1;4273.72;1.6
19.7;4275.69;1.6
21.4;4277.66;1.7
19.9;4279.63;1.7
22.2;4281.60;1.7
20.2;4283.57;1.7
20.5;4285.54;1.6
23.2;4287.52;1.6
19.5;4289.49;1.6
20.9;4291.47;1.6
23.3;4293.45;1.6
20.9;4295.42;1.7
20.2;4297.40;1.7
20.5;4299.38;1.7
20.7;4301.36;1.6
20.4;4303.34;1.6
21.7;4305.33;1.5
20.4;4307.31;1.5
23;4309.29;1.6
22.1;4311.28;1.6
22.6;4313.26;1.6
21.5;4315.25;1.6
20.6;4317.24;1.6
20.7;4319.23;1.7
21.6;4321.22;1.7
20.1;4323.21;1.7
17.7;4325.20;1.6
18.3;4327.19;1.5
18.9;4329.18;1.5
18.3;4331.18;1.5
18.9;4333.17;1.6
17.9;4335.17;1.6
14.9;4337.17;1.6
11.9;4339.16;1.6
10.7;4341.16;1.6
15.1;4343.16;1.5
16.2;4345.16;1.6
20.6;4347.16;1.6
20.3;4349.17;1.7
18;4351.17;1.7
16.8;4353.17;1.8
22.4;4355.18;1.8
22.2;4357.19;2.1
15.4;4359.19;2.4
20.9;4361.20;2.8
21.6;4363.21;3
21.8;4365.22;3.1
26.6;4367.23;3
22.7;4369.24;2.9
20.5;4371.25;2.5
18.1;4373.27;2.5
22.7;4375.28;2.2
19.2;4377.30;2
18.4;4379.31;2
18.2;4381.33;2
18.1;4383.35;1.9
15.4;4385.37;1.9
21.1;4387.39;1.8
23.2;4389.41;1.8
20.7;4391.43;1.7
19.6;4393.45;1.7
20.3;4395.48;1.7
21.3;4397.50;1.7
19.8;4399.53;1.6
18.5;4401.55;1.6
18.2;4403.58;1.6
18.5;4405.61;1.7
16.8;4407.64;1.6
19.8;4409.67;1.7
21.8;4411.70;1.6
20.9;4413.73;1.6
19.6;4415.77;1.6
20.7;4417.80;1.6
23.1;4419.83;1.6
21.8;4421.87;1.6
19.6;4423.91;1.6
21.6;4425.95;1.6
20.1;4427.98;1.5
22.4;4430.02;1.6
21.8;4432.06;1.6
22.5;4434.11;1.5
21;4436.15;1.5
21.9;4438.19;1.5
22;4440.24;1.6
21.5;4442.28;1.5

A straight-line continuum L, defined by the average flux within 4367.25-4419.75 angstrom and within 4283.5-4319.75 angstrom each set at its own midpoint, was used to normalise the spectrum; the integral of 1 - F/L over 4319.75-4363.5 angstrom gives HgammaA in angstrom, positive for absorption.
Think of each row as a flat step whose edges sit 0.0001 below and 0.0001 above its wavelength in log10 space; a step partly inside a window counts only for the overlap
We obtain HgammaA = 5.5 angstrom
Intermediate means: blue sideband 21.2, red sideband 20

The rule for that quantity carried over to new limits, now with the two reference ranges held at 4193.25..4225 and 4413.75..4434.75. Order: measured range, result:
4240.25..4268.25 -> -0.2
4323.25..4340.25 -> 3.2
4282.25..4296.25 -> 0.0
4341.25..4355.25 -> 2.3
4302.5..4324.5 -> -0.1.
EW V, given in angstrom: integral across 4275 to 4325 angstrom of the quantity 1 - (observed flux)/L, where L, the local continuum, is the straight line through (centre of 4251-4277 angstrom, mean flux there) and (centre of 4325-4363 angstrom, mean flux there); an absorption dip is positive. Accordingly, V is -4.2 angstrom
